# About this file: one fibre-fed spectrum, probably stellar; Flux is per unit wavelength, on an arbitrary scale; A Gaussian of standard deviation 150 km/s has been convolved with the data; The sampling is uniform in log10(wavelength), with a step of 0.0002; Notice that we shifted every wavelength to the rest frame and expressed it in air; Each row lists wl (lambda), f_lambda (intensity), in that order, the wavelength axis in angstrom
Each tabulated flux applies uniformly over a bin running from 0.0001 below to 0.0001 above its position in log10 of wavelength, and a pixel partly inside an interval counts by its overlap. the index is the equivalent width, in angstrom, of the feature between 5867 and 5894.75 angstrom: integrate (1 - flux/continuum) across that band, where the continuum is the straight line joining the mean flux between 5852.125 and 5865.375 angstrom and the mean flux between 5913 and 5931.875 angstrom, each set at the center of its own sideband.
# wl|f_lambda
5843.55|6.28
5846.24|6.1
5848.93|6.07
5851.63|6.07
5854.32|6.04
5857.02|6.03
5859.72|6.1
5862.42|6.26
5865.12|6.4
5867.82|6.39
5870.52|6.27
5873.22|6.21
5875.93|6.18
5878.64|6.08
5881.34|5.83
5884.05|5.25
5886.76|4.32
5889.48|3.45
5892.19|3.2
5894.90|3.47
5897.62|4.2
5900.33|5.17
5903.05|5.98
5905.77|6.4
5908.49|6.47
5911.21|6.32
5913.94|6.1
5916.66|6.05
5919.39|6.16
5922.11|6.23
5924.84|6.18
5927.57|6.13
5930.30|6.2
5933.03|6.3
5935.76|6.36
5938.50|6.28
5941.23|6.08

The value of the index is 4.2 angstrom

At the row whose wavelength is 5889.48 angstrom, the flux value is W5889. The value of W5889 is 3.45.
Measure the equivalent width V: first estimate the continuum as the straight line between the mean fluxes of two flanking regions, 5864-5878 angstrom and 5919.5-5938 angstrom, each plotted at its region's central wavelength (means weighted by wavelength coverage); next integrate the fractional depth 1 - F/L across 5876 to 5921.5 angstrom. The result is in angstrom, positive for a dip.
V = 6.8 angstrom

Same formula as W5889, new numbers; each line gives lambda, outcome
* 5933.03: 6.3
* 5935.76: 6.36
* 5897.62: 4.2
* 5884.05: 5.25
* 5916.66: 6.05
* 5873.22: 6.21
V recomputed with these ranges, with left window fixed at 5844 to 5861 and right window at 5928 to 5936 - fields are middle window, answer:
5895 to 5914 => 1.7 angstrom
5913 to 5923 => 0.2 angstrom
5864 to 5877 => -0.4 angstrom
